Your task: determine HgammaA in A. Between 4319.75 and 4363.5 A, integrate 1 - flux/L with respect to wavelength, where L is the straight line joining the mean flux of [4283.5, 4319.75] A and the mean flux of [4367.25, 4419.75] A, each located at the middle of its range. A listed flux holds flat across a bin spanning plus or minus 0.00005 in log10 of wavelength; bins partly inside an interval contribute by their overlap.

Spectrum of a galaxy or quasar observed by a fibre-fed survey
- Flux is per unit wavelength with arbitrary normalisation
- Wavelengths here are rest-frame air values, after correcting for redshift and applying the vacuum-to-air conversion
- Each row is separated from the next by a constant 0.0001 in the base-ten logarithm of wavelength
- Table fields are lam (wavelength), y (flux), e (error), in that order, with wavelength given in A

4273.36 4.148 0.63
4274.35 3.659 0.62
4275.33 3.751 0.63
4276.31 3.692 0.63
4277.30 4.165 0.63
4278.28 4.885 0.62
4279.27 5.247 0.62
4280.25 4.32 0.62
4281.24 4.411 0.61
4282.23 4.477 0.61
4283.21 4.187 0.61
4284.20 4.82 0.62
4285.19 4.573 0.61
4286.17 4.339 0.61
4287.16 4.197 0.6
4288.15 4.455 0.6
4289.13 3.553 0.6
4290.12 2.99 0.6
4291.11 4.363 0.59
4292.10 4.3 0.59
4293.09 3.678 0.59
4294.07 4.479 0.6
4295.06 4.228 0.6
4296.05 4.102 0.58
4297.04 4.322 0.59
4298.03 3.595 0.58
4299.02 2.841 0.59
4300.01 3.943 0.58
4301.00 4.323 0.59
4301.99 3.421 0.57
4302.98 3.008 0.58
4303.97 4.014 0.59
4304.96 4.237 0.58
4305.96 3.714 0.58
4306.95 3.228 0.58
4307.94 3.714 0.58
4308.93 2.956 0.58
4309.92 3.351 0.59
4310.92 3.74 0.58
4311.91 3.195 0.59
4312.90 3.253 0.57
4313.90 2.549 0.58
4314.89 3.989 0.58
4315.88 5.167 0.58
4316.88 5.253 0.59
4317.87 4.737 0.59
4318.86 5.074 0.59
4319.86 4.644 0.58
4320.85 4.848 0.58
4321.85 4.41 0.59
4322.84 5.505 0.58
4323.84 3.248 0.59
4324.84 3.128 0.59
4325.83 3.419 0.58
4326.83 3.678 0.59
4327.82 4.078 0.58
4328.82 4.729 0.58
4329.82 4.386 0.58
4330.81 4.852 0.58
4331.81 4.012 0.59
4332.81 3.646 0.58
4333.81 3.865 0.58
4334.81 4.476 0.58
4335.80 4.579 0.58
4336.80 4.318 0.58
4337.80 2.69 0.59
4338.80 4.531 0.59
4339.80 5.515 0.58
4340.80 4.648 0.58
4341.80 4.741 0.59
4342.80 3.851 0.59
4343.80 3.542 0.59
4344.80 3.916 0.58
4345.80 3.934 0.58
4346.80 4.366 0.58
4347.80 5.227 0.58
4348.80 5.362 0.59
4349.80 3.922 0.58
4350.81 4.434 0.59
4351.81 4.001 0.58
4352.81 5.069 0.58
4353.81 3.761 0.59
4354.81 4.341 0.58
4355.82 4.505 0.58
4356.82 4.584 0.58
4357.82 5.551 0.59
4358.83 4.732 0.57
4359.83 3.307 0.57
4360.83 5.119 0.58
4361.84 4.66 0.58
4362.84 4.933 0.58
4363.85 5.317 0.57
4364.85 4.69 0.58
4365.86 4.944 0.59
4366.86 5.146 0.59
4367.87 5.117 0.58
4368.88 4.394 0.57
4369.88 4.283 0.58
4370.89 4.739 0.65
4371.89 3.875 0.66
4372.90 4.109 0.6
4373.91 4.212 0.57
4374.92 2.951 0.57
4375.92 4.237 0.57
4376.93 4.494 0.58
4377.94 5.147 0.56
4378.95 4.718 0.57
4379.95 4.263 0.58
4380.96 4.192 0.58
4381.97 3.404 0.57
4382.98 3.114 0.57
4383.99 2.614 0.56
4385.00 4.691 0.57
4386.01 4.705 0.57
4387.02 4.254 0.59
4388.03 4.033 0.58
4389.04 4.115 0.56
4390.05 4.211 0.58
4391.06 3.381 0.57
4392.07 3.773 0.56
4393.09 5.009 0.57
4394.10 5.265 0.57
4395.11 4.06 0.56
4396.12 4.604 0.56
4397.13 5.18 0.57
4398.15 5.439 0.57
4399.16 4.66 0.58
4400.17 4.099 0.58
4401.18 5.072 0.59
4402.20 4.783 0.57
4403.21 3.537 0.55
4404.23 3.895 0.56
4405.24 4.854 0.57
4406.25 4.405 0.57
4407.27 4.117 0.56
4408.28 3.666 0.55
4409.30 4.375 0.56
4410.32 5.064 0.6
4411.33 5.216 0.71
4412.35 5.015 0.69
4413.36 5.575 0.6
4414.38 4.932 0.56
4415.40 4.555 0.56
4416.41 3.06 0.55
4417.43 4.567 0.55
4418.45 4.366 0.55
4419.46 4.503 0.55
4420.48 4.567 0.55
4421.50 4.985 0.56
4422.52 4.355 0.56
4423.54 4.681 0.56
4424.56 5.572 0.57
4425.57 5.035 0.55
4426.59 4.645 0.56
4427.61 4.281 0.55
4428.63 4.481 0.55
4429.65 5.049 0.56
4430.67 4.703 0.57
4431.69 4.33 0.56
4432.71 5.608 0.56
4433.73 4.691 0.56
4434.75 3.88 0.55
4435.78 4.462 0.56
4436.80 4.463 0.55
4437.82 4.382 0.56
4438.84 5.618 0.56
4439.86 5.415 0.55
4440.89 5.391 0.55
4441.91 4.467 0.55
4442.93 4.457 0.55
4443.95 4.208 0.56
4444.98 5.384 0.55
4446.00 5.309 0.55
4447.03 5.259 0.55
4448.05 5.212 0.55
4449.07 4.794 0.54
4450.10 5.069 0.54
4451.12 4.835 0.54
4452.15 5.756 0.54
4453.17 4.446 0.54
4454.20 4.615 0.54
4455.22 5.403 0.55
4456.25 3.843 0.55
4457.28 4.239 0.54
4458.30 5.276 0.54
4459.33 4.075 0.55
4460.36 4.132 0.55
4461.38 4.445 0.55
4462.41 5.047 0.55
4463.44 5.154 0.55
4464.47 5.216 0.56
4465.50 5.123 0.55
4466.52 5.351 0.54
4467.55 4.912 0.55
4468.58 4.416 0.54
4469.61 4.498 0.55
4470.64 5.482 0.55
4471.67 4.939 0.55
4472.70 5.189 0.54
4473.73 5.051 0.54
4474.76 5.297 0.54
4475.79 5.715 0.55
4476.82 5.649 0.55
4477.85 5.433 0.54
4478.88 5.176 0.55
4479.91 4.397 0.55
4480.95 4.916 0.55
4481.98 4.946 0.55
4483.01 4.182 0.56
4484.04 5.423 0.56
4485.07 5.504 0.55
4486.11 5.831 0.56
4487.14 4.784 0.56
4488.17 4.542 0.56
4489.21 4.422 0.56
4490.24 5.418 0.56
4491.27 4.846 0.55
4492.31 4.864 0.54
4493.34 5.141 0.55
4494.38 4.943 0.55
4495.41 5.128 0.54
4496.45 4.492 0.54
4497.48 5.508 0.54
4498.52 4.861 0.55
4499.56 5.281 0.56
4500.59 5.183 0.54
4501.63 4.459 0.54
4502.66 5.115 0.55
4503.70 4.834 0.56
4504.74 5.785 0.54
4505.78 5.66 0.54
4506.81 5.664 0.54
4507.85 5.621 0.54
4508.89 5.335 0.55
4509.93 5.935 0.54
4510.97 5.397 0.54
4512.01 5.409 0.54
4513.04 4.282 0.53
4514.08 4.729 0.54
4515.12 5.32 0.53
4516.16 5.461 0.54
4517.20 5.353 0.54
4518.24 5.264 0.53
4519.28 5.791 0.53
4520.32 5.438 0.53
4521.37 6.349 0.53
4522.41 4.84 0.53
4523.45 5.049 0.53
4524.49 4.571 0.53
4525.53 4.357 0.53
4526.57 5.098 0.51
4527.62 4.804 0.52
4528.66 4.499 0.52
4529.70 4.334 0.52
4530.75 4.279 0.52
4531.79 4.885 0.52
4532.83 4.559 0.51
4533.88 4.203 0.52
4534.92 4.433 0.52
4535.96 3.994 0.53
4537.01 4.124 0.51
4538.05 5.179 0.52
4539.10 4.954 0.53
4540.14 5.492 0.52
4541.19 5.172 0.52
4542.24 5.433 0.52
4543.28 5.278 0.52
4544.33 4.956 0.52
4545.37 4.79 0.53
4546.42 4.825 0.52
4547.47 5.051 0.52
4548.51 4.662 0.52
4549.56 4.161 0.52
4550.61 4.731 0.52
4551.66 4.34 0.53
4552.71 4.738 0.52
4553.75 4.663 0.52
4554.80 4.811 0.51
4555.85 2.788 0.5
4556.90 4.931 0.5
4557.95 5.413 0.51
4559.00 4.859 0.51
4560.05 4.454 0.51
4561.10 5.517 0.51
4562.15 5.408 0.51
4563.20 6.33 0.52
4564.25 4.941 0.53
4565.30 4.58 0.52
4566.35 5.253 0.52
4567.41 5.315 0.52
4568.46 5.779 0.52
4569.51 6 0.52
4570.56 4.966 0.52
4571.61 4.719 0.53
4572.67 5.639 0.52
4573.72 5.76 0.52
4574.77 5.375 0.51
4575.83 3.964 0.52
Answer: -2.3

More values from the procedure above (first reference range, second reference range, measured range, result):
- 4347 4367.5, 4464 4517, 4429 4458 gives 0.8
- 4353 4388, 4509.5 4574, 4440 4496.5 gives -2.8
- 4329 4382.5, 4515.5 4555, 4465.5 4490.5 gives -1.8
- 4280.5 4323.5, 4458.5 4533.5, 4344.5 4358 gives -0.6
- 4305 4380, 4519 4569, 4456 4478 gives -1.3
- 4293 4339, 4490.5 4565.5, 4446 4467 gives -1.1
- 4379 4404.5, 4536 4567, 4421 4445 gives -1.8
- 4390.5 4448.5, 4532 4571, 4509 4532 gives -1.1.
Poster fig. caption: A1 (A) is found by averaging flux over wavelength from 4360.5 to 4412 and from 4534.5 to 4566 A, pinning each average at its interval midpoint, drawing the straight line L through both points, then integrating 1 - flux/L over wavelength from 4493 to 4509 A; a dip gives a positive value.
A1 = -1.6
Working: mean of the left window 4.41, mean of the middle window 5.18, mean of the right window 4.84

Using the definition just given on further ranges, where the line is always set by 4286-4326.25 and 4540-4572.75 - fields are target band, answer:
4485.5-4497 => -0.6 A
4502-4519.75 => -2.0 A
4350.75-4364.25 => -1.4 A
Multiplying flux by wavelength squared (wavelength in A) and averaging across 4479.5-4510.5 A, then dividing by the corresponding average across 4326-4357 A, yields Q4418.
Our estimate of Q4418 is 1.3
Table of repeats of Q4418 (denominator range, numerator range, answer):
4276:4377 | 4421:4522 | 1.27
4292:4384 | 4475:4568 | 1.29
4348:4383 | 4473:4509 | 1.21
